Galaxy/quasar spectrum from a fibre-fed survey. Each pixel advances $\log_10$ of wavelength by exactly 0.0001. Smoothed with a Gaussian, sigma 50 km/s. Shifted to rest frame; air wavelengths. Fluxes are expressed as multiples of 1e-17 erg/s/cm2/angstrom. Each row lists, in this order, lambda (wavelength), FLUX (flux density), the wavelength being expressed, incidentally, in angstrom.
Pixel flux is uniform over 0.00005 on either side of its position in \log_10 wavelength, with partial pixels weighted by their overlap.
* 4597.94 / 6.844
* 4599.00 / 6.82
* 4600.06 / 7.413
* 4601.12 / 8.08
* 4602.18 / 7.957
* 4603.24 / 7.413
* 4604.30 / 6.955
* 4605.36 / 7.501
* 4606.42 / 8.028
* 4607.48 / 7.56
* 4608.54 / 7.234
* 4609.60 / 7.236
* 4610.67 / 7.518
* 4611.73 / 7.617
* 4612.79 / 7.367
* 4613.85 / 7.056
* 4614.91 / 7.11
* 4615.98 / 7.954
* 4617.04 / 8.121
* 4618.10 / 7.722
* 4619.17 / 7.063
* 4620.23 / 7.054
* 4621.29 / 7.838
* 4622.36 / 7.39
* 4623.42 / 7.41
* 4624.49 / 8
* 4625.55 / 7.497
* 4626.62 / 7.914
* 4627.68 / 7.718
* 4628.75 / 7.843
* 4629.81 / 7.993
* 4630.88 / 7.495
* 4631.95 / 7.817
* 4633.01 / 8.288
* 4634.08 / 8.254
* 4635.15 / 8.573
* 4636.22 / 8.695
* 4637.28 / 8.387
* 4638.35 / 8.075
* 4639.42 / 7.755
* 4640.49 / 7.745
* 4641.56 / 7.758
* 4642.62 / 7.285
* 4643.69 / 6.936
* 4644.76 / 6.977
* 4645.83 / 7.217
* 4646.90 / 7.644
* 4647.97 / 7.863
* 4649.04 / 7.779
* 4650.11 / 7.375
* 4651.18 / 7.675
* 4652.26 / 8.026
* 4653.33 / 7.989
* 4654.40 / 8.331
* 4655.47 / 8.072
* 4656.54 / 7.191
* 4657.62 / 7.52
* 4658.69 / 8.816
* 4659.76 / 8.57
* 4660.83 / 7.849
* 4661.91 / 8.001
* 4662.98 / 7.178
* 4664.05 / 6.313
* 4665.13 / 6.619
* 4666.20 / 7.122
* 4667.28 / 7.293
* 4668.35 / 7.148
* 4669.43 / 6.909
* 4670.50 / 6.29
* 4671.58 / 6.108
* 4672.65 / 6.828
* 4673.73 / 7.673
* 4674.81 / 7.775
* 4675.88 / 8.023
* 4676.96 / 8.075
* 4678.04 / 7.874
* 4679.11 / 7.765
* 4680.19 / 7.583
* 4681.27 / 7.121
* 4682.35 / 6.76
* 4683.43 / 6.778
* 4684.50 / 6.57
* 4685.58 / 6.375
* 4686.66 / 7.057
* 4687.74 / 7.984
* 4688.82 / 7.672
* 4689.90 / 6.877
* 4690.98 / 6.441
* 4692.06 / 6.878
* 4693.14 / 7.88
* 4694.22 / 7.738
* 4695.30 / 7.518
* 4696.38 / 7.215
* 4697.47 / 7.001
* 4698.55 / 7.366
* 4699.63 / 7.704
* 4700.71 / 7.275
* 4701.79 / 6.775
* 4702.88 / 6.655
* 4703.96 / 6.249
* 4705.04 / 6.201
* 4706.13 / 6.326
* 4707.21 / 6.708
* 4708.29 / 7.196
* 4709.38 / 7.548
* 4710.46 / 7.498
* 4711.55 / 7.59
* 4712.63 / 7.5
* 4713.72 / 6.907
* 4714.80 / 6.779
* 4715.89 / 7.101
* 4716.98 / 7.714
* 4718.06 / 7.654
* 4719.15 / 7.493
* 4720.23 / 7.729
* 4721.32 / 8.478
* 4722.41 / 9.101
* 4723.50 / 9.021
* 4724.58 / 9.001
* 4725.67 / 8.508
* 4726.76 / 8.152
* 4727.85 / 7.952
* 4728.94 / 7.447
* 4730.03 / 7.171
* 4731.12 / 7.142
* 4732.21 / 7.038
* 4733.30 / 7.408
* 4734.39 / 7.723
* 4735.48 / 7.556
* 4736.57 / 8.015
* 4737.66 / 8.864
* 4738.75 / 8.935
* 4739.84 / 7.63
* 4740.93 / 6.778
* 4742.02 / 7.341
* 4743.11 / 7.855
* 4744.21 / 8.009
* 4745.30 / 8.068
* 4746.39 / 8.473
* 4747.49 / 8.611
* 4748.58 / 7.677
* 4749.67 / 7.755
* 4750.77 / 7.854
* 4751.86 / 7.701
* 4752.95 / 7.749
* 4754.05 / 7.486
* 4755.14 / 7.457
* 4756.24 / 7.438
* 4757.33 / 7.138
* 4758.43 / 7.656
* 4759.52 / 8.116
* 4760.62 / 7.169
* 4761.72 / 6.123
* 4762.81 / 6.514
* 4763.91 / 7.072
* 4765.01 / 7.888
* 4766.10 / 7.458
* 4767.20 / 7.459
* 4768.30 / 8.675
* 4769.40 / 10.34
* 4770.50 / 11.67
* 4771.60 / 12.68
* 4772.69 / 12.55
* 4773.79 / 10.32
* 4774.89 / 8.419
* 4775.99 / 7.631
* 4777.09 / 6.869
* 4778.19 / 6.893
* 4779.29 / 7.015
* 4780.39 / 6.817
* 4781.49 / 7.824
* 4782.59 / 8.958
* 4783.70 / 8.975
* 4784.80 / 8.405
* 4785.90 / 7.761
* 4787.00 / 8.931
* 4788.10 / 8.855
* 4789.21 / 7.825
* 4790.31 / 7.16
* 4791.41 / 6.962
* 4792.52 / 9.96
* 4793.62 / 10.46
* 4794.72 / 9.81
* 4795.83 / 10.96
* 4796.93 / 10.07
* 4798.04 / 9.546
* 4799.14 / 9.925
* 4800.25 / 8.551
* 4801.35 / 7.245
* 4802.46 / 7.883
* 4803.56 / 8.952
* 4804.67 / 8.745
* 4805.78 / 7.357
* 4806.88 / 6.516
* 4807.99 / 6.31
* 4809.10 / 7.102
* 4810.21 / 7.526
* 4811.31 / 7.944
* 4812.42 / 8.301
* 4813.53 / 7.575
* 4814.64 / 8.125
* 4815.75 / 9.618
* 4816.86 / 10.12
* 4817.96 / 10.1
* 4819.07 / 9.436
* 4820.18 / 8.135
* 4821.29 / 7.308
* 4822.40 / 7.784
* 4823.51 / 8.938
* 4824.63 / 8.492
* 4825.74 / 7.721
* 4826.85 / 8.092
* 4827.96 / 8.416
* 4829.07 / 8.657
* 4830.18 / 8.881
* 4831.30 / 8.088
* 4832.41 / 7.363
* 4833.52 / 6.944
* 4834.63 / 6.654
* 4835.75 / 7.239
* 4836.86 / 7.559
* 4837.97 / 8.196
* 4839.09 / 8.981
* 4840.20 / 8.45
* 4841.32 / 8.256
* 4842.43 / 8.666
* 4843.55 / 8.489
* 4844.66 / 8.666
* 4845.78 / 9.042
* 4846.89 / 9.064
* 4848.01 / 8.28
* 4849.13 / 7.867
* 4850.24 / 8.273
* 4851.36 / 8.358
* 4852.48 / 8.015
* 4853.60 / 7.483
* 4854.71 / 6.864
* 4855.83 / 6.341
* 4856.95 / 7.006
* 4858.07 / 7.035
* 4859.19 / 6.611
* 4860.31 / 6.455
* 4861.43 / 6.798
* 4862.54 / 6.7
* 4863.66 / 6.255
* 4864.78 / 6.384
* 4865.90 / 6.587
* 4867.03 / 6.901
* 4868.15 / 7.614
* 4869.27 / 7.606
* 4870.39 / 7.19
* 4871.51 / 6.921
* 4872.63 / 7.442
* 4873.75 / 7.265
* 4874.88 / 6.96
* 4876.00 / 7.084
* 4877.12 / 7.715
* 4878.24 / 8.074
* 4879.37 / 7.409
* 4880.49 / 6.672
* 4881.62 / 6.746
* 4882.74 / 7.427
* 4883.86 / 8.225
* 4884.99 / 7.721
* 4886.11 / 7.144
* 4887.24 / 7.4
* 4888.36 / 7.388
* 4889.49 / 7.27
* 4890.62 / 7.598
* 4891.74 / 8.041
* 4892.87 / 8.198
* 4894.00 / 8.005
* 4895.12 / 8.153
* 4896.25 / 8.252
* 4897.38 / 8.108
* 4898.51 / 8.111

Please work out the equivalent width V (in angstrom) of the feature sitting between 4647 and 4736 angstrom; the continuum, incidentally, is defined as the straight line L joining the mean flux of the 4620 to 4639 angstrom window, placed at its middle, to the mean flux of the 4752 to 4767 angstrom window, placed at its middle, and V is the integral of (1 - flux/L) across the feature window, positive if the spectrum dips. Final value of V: 2.4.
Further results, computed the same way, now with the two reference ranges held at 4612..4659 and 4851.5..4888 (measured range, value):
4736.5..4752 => -1.1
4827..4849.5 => -3.0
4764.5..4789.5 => -4.5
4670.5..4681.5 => 0.3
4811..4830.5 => -3.4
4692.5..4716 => 1.4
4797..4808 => -1.4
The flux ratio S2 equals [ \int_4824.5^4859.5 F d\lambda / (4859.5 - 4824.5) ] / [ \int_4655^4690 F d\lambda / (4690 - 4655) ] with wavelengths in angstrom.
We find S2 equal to 1.08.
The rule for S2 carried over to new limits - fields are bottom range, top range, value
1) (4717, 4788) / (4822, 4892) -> 0.94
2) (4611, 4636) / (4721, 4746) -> 1.03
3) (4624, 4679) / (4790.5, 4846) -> 1.10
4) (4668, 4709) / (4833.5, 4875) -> 1.06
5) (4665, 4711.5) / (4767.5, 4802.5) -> 1.25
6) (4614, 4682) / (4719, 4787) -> 1.06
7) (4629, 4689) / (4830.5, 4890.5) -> 0.99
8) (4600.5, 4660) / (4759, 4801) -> 1.12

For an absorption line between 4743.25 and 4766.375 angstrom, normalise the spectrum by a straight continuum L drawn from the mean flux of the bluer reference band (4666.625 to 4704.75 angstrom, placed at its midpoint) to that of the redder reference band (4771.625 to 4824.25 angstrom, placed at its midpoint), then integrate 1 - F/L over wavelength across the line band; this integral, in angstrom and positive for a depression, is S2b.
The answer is 1.2 angstrom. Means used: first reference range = 7.17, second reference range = 8.52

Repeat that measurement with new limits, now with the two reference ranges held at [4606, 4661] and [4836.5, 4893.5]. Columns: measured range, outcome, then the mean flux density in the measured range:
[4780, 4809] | -3.3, 8.48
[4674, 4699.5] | 1.2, 7.33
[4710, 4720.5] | 0.4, 7.39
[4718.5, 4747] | -1.1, 7.96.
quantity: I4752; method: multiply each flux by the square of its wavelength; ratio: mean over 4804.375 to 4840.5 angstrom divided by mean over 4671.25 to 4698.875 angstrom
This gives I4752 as 1.18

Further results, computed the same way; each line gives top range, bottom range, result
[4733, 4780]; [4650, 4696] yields 1.14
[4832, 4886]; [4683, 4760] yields 1.05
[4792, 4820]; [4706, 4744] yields 1.17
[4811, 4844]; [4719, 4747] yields 1.08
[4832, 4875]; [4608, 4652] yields 1.08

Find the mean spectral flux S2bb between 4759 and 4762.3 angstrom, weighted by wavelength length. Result 7.12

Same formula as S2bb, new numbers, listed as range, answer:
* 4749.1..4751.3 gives 7.79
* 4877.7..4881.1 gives 7.35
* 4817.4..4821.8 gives 8.78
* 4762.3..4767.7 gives 7.28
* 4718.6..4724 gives 8.35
